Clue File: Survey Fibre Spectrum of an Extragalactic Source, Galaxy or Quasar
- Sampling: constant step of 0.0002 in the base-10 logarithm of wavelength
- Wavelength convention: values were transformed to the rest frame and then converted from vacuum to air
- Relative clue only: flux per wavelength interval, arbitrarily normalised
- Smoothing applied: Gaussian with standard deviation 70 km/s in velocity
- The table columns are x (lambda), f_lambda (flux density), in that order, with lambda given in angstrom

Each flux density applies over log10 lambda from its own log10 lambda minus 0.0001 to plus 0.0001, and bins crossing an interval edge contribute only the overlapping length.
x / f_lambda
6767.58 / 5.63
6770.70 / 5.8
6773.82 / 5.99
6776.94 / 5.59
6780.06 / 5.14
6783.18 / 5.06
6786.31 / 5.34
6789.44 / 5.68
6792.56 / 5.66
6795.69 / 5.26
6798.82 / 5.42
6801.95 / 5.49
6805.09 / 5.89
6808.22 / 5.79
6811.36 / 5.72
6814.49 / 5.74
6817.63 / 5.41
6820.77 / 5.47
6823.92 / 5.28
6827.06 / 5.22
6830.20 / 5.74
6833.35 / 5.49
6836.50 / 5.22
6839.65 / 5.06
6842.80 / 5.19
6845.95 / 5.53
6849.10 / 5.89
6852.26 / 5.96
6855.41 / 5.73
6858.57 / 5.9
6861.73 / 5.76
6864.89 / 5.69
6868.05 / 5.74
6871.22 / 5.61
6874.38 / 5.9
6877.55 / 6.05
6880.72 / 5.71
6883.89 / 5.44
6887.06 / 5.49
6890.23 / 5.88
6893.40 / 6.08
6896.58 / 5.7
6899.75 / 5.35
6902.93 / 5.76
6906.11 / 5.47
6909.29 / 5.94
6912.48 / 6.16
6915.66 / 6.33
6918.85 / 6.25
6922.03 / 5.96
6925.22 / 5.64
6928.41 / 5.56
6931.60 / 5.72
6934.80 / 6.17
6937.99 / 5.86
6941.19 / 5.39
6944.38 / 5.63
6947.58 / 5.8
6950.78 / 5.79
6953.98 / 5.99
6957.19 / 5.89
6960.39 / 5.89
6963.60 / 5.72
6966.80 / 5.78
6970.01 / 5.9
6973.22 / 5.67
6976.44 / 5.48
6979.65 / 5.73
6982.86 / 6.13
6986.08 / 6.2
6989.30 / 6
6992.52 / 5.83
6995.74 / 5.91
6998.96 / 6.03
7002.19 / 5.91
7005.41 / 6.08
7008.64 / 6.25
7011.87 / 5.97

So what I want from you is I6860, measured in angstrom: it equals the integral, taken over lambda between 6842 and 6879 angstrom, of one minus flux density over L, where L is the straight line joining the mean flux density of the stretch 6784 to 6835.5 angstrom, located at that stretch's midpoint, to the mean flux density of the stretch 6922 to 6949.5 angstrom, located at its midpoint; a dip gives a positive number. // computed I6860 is -1.0 angstrom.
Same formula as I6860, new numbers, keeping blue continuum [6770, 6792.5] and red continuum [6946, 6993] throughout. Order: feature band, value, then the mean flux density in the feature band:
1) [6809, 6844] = 1.07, 5.42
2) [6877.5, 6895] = -0.15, 5.75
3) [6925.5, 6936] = 0.00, 5.78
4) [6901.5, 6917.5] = -0.54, 5.94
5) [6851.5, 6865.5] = -0.38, 5.81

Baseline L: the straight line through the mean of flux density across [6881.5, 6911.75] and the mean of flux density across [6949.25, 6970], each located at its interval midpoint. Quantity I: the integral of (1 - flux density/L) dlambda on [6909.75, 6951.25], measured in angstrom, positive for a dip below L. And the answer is -0.7 angstrom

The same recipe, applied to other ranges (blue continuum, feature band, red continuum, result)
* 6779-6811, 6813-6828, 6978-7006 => 0.3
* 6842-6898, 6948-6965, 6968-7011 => 0.1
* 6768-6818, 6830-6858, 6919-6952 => 0.5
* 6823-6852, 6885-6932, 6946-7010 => -1.3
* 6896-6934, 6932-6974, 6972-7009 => 0.5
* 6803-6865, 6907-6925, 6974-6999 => -1.0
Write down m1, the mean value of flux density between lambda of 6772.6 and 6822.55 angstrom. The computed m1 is 5.54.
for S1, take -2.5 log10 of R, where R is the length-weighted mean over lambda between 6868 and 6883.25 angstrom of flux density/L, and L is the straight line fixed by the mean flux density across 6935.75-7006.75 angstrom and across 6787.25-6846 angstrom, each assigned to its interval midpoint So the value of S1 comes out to -0.03 mag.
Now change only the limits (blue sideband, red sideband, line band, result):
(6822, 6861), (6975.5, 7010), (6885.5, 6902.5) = -0.01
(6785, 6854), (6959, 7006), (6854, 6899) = -0.02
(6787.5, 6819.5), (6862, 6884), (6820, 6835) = 0.04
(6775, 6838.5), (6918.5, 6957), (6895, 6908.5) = 0.02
